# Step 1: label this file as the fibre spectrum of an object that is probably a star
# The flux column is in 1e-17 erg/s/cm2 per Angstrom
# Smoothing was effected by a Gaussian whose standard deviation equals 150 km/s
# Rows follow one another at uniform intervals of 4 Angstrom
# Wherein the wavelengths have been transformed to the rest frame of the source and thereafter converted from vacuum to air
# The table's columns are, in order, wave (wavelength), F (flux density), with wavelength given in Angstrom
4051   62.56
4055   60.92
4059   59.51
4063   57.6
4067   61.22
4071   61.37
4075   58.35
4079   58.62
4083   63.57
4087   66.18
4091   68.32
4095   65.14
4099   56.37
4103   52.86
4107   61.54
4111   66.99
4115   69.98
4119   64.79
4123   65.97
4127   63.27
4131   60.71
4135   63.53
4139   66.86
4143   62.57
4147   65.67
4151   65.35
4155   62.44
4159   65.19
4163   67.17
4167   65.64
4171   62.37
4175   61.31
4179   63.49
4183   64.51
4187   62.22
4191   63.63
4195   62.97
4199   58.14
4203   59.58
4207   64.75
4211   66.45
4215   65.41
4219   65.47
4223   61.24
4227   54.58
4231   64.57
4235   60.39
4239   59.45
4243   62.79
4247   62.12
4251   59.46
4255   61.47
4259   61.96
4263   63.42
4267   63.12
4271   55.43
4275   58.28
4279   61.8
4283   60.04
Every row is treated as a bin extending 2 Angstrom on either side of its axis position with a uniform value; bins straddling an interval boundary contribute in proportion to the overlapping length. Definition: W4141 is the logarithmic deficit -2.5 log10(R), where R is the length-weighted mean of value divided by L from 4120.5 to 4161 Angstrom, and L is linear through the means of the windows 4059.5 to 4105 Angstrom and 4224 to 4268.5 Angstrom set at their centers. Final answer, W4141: -0.06 mag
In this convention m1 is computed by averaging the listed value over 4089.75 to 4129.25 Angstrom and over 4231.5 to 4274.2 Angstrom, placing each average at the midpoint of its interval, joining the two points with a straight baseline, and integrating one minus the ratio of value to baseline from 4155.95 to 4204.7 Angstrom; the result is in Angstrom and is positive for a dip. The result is -0.6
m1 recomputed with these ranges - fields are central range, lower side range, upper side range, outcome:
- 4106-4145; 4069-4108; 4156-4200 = -1.6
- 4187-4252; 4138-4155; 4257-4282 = 0.3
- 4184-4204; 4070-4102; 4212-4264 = 0.1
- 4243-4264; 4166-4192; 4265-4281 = -0.5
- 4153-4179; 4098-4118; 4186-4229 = -0.8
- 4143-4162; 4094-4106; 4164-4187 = -0.9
